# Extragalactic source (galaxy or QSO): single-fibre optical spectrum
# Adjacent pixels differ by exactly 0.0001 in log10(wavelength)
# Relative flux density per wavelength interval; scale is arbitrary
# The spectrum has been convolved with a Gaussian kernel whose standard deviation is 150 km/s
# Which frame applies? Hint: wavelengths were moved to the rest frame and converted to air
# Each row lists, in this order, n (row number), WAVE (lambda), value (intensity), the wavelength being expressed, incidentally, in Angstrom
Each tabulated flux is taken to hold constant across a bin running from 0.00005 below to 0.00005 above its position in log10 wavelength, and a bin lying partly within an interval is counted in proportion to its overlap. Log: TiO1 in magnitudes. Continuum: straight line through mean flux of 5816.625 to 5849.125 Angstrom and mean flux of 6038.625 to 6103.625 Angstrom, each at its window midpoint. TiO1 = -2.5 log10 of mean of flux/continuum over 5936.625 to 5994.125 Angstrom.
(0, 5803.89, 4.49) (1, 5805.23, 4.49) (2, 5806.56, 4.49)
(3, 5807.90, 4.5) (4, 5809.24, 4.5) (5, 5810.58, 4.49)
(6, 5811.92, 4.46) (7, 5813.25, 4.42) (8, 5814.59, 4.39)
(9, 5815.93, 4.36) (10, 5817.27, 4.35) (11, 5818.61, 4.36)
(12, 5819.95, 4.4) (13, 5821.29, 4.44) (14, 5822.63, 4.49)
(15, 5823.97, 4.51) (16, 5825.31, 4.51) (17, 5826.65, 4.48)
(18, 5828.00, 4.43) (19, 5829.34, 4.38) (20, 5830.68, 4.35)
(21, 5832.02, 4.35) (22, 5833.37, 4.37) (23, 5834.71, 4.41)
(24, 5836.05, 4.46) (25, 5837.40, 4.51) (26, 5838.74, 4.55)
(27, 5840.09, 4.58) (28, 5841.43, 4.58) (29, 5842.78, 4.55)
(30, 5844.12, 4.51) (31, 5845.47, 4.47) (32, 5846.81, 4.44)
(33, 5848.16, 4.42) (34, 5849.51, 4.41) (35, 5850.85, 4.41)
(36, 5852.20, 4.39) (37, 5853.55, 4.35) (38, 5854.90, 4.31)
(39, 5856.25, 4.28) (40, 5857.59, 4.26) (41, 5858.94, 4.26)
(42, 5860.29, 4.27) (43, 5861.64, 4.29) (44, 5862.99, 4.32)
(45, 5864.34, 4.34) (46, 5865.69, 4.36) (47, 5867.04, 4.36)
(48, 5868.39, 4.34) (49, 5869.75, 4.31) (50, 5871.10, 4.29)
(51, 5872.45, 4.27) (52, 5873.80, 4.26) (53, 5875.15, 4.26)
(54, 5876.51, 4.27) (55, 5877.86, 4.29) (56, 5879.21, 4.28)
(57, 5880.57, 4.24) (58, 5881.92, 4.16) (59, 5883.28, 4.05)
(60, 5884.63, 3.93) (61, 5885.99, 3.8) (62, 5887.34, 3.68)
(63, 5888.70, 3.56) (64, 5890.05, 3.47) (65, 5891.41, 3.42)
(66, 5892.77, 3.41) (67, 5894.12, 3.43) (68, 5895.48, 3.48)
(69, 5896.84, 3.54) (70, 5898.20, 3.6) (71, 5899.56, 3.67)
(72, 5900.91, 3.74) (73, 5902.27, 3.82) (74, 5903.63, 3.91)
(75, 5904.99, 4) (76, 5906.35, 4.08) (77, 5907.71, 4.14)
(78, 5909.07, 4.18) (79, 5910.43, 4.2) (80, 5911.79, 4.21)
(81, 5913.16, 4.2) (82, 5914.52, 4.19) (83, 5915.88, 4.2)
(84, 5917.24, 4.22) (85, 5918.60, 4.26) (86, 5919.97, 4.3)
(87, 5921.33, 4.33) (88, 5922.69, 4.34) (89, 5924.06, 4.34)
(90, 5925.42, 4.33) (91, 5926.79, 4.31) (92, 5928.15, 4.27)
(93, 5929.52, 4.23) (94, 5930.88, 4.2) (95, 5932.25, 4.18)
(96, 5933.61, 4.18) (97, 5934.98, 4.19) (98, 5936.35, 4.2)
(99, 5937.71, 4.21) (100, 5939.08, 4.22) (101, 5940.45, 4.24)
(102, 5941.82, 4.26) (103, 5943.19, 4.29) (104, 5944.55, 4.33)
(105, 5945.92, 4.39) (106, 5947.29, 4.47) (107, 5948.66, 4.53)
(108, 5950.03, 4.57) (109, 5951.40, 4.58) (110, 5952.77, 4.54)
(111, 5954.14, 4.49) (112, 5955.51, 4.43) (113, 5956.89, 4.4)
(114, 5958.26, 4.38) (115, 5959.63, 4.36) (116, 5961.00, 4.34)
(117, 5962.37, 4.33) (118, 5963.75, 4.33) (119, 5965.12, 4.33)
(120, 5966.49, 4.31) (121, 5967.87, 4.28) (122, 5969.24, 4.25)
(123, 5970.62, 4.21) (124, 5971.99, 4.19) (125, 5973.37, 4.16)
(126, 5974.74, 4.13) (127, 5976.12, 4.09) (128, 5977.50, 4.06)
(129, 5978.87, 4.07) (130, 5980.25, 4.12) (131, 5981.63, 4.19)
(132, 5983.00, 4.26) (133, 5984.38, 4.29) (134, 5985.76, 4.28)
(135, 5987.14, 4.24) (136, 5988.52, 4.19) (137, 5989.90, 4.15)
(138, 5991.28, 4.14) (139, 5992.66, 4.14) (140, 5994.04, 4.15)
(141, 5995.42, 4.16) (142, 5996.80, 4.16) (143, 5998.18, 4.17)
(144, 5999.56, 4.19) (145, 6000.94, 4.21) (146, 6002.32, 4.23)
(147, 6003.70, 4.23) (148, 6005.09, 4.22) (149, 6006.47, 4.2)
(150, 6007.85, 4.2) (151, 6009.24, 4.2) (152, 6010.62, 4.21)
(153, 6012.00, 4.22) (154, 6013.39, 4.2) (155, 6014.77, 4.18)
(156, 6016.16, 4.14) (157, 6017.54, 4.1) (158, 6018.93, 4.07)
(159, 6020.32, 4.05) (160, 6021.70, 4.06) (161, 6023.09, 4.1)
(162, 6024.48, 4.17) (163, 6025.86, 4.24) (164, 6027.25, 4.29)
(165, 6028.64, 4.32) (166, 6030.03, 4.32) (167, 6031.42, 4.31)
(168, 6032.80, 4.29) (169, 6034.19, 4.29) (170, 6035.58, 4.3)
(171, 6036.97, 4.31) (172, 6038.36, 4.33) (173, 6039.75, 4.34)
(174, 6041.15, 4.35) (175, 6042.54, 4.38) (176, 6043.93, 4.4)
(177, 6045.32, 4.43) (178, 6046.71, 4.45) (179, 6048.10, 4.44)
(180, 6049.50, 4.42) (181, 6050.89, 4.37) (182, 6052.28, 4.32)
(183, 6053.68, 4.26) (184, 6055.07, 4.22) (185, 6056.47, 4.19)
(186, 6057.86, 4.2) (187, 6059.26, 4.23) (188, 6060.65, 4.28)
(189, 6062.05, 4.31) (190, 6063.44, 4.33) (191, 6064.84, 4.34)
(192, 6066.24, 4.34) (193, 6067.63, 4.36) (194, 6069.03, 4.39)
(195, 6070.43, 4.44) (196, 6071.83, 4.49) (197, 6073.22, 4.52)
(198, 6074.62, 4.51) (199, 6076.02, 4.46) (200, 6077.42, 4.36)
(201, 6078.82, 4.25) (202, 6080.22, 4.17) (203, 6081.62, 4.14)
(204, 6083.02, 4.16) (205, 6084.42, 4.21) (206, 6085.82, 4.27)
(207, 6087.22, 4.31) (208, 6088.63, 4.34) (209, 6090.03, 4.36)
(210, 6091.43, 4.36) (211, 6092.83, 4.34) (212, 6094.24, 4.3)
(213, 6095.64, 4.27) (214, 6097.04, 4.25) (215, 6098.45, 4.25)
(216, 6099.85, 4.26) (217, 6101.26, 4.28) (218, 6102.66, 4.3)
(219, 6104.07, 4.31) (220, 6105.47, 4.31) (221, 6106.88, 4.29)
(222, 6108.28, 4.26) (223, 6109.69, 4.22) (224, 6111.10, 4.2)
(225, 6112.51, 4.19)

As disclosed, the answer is 0.024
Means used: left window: 4.45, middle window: 4.28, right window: 4.32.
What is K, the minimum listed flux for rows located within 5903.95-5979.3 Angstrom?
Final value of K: 4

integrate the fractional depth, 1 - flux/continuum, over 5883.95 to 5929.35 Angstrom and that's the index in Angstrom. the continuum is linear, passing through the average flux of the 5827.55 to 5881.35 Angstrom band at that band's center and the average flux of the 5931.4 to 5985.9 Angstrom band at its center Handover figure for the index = 3.9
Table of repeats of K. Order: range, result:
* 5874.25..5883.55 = 4.05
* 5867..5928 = 3.41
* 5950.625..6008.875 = 4.06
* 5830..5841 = 4.35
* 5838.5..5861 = 4.26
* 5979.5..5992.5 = 4.12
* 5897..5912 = 3.6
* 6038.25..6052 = 4.33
